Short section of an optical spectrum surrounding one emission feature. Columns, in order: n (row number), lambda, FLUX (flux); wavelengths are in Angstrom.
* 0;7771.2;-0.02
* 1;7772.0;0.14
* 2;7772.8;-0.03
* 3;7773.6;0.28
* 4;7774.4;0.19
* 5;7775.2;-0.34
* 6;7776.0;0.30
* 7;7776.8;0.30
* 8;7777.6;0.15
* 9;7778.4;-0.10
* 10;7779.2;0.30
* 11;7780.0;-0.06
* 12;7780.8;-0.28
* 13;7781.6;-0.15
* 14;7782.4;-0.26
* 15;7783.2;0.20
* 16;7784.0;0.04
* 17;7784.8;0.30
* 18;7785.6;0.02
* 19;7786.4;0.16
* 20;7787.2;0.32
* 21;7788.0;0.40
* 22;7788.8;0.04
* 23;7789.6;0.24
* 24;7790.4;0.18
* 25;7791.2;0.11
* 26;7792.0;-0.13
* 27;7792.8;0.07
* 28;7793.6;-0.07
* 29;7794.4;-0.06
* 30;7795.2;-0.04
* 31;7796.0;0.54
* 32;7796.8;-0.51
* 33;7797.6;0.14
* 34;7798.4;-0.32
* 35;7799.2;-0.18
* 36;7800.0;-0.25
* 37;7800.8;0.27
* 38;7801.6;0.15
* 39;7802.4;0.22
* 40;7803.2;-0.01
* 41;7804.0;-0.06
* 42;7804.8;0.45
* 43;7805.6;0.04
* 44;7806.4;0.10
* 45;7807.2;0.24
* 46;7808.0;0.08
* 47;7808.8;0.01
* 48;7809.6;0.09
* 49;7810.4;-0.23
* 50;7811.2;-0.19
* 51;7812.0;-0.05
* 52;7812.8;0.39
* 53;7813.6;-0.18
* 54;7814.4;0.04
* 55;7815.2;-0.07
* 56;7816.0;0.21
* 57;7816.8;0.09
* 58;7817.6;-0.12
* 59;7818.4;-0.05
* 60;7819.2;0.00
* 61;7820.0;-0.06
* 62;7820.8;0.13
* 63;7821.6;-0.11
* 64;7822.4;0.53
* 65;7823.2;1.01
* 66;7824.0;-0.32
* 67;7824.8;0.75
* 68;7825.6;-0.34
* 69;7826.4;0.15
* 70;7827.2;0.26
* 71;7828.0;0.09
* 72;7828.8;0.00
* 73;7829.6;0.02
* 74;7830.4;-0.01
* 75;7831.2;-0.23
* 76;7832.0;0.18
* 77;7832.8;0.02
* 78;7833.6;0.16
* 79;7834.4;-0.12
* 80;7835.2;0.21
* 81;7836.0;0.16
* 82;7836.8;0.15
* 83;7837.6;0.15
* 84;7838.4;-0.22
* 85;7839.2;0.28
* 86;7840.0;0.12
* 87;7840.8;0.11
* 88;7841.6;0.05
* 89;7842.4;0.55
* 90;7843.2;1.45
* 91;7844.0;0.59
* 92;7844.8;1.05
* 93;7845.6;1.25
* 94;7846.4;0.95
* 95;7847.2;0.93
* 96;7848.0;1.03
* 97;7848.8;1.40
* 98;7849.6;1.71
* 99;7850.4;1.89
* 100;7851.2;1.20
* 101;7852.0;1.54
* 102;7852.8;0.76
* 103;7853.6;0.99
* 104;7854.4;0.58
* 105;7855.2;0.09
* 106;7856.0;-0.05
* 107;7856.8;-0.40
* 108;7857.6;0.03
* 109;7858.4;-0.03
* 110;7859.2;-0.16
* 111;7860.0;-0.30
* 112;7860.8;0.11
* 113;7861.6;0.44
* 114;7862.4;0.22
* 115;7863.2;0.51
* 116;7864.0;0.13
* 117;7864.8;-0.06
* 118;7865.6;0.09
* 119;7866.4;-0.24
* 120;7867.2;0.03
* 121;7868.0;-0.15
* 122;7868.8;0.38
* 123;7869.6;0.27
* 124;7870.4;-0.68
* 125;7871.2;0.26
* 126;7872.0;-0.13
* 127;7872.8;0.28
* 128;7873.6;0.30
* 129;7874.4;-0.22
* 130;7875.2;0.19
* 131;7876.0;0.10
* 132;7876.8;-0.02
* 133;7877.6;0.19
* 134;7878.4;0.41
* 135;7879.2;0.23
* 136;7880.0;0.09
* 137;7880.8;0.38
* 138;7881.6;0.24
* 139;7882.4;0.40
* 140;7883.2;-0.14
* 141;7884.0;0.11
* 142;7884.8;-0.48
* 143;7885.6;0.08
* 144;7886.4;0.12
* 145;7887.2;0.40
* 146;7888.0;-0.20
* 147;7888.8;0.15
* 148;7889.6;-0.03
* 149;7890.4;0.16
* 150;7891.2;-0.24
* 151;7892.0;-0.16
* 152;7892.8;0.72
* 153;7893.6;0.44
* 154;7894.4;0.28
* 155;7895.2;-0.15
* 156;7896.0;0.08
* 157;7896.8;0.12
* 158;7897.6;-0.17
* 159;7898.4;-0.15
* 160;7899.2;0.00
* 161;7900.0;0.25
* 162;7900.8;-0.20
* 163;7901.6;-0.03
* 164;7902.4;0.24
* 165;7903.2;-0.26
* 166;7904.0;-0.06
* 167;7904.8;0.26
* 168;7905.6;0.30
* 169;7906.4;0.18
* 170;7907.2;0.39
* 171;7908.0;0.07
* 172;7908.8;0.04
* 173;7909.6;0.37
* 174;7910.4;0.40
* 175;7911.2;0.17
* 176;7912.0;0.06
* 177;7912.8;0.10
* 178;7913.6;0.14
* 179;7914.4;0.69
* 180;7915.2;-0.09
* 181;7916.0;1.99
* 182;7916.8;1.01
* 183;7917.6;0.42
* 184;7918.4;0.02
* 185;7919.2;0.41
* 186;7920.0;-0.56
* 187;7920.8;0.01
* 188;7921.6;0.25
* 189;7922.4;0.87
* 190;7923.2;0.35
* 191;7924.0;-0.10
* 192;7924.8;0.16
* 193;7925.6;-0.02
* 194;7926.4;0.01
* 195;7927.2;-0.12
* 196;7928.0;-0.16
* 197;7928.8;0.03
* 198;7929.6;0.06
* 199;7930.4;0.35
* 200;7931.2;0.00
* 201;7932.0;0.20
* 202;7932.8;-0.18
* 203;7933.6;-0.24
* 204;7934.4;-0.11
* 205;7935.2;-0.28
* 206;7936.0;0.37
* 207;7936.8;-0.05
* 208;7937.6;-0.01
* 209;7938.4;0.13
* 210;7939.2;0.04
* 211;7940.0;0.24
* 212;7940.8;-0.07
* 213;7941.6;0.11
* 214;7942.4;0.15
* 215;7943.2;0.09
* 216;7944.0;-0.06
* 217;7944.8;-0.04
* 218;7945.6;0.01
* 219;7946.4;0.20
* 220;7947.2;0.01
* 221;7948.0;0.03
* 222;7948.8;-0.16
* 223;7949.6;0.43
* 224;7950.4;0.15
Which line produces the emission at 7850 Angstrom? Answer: [O II]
